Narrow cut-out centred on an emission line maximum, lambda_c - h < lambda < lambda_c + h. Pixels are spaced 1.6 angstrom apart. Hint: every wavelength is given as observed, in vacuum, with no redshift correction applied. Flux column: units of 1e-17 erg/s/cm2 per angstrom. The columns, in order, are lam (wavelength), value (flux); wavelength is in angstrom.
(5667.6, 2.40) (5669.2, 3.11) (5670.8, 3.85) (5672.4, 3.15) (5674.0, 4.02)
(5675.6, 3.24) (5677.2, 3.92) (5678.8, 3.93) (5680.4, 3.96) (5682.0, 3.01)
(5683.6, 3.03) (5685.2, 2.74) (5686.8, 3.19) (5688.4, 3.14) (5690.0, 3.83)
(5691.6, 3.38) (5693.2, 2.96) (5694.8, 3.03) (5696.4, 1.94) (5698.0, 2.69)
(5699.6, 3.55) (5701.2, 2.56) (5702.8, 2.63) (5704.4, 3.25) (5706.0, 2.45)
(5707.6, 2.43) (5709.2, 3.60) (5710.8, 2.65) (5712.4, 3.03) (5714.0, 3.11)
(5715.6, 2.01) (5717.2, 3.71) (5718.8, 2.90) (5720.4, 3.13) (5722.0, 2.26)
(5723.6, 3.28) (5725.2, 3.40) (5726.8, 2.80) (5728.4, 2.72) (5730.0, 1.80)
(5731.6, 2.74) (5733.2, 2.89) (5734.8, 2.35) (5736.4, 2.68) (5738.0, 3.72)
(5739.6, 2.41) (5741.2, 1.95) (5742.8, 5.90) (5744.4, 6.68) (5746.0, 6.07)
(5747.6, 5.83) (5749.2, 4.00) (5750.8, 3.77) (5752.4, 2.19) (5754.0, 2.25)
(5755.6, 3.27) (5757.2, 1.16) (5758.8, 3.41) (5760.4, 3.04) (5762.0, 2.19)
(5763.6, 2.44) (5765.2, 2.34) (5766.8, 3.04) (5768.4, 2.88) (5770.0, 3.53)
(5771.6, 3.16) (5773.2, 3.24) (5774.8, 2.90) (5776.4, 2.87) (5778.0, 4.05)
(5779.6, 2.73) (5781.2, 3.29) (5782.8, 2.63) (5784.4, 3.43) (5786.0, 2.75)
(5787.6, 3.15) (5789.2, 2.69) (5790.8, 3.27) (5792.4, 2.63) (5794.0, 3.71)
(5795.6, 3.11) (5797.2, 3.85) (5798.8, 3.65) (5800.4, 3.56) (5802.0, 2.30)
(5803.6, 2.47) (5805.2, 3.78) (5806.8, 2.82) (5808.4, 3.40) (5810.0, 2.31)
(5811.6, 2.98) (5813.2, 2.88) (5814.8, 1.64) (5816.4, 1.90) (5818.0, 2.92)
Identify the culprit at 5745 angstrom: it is H-beta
